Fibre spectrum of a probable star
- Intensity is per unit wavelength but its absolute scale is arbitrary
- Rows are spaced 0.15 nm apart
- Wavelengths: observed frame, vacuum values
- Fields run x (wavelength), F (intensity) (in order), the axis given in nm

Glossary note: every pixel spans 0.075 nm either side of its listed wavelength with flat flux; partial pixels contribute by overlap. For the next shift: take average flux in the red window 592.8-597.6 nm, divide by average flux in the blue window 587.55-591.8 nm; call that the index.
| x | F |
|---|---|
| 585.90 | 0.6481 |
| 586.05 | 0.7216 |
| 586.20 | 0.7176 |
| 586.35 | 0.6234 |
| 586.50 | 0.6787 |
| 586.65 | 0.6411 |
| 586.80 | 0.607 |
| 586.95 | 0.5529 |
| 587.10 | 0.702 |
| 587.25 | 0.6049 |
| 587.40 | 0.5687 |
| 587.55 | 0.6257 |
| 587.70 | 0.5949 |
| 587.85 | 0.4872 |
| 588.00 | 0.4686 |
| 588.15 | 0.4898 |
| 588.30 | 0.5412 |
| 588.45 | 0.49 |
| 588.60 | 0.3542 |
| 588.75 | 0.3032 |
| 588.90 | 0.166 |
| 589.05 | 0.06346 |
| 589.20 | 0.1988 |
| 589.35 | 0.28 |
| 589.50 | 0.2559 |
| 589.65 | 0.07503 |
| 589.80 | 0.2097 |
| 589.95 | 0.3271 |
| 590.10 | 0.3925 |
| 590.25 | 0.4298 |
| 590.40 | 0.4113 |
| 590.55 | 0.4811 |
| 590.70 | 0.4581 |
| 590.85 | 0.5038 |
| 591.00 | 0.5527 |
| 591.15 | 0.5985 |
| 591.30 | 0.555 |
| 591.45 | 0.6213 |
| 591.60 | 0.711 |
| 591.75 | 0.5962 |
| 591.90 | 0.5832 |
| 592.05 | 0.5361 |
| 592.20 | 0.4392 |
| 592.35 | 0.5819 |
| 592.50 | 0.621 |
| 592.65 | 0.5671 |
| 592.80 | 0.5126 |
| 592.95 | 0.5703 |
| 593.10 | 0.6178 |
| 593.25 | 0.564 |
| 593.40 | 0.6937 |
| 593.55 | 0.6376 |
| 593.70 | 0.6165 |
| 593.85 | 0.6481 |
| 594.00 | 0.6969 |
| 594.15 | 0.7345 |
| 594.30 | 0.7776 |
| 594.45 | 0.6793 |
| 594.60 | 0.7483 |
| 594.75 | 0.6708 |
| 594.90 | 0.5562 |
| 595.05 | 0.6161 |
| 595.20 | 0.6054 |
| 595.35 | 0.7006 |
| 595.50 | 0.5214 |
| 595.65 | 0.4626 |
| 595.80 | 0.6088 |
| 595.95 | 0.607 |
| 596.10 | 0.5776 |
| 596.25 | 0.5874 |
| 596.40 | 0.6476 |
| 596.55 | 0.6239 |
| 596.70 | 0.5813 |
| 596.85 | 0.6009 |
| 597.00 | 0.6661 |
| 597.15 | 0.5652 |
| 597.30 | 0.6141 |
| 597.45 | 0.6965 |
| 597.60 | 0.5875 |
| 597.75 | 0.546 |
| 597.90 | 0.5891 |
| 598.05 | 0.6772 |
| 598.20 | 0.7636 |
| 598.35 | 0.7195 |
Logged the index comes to 1.50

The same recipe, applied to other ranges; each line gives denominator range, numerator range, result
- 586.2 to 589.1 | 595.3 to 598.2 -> 1.18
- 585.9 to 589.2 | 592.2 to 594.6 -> 1.22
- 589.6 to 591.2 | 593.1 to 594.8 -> 1.67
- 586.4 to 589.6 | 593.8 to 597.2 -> 1.37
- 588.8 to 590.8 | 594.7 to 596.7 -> 2.05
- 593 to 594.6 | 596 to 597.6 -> 0.92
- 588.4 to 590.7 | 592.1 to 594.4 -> 2.07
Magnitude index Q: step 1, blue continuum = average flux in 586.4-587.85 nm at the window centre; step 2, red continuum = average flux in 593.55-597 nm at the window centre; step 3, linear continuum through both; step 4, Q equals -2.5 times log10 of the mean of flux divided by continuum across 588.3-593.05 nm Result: 0.38 mag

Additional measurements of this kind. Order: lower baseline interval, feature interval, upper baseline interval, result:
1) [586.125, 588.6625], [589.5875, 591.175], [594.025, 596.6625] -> 0.43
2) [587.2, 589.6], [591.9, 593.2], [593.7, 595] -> 0.08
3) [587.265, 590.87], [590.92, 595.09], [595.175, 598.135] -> -0.23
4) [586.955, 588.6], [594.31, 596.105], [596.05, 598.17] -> -0.03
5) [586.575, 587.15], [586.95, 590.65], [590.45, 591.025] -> 0.37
